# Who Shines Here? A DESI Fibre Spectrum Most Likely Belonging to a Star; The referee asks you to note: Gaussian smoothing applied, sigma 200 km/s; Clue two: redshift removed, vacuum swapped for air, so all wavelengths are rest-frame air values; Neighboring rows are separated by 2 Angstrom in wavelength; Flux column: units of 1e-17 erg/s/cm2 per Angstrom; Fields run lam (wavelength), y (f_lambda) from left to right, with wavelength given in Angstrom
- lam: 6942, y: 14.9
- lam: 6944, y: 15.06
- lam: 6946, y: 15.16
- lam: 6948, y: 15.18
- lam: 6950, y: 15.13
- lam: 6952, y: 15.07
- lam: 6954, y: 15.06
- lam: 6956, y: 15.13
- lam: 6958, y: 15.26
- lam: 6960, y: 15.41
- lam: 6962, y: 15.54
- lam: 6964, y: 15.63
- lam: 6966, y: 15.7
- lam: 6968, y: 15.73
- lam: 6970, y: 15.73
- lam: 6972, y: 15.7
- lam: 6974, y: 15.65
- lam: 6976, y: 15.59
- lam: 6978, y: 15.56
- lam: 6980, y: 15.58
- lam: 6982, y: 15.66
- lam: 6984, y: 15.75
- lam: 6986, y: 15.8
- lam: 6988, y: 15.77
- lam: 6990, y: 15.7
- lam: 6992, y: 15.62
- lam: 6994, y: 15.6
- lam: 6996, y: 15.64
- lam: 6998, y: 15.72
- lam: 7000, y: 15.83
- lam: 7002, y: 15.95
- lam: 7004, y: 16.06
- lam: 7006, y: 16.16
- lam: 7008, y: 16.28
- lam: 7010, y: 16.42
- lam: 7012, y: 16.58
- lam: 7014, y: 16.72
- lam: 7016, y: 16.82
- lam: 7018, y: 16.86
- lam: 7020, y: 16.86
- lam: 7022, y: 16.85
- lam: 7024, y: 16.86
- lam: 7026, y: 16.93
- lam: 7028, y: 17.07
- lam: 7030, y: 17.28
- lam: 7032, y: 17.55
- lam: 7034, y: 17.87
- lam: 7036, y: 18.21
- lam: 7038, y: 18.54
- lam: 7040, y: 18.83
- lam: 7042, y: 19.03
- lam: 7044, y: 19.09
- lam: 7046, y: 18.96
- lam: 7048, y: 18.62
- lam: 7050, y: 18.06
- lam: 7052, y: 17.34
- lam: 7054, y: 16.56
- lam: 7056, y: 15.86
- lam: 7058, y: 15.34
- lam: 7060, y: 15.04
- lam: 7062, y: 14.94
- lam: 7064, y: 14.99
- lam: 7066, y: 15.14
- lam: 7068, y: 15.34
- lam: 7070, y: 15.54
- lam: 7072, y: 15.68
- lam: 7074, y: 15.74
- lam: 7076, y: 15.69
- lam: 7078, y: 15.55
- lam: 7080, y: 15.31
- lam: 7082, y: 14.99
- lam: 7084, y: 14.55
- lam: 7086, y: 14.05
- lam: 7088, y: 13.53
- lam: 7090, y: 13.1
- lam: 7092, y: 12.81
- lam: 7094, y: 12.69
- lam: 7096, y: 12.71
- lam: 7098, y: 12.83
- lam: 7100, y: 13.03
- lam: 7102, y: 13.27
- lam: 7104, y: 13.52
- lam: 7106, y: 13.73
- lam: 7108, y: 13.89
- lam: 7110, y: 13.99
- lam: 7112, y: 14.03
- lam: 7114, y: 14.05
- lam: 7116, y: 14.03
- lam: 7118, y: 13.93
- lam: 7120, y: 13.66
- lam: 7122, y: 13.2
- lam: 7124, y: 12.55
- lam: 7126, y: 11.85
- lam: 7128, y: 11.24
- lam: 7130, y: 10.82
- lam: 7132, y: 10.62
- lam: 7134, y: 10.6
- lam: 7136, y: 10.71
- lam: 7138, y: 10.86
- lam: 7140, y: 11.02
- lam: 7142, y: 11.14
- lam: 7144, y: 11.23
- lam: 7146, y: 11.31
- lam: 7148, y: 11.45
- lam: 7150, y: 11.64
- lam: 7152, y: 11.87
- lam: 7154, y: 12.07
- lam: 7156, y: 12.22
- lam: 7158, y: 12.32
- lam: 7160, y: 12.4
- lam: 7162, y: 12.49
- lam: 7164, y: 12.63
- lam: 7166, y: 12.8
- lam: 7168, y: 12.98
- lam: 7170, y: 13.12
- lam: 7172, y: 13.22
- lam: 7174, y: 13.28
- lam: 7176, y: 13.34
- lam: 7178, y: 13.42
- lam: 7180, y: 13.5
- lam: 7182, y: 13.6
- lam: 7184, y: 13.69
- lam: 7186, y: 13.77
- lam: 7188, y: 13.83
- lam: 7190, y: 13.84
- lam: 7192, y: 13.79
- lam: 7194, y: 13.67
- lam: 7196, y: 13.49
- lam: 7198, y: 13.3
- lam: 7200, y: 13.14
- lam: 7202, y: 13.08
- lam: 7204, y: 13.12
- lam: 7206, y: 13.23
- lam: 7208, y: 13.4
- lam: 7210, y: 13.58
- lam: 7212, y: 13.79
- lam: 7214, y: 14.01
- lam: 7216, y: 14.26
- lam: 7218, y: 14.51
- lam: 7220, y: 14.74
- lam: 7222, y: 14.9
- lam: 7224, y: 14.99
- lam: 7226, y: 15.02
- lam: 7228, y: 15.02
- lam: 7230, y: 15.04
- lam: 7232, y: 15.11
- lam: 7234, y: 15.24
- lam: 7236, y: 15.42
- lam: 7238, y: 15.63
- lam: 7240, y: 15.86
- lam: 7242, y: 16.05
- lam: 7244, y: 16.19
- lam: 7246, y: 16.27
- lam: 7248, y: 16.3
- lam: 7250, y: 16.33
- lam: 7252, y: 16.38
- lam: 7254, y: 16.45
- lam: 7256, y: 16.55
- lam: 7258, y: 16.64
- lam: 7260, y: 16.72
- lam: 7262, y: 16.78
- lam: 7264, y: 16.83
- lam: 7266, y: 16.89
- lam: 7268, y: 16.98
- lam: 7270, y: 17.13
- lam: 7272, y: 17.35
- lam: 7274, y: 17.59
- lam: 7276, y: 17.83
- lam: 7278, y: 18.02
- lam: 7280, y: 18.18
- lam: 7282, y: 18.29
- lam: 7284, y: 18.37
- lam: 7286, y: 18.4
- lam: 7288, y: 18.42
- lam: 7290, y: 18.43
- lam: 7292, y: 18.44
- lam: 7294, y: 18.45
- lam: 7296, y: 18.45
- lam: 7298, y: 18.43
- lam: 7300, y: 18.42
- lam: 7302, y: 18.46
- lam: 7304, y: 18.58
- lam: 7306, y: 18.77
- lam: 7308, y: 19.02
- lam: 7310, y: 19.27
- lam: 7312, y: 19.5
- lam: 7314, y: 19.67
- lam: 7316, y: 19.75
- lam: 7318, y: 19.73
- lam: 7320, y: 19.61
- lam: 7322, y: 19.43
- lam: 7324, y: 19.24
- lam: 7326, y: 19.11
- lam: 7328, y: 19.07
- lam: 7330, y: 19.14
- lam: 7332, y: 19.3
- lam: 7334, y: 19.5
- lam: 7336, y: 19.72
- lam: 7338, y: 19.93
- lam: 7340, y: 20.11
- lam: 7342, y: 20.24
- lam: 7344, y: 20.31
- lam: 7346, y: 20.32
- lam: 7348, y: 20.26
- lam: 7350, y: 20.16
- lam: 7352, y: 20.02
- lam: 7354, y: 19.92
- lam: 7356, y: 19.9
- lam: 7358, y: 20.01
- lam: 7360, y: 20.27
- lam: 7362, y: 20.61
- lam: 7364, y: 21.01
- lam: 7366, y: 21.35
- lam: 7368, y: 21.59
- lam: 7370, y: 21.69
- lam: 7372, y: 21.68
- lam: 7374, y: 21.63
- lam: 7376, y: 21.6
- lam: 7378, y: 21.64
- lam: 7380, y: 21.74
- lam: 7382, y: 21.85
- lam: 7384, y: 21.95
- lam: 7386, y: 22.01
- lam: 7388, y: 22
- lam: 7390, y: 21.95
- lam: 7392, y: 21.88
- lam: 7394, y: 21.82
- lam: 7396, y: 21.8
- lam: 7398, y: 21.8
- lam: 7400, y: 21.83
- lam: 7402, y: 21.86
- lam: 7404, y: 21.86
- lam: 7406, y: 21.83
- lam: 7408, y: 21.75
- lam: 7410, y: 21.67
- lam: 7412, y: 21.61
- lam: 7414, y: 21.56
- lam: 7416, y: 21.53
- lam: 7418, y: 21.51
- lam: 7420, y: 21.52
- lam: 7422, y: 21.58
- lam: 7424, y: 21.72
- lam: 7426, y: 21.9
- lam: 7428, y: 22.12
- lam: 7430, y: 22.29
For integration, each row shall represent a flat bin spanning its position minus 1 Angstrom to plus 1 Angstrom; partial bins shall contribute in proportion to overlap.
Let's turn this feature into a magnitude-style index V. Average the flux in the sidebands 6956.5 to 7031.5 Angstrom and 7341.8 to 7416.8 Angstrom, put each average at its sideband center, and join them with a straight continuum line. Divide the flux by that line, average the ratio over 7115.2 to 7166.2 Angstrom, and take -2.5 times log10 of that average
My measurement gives 0.449 mag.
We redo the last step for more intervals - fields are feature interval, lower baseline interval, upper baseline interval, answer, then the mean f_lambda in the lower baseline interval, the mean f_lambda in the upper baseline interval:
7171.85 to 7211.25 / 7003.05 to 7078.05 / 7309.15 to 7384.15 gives 0.35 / 16.8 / 20.3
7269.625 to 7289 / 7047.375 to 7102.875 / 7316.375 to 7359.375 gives 0.04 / 14.9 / 19.8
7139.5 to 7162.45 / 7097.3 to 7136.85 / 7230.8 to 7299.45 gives 0.17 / 12.8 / 17.1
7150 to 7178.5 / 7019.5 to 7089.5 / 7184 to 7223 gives 0.14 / 16.5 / 13.8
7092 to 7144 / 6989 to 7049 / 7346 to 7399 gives 0.40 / 17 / 21.2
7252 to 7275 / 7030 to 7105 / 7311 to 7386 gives 0.13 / 15.7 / 20.4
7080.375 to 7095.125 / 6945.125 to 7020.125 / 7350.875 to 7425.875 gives 0.25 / 15.8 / 21.5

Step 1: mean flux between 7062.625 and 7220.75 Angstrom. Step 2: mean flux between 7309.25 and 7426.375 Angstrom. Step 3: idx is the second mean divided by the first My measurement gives 1.57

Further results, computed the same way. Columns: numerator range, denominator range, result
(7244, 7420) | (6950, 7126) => 1.26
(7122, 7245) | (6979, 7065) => 0.79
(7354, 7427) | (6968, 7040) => 1.31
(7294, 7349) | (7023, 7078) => 1.15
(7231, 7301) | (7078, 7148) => 1.34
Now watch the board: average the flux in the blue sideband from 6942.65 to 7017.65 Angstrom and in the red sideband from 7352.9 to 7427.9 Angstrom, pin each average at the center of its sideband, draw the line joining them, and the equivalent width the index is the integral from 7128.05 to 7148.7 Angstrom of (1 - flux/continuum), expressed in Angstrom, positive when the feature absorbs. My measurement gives 8.01 Angstrom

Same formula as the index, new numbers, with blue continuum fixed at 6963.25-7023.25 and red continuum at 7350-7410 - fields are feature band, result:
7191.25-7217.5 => 7.5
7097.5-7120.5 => 5.1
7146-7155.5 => 3.4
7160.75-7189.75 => 8.2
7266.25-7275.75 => 1.2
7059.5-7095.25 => 5.1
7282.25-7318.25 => 2.7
